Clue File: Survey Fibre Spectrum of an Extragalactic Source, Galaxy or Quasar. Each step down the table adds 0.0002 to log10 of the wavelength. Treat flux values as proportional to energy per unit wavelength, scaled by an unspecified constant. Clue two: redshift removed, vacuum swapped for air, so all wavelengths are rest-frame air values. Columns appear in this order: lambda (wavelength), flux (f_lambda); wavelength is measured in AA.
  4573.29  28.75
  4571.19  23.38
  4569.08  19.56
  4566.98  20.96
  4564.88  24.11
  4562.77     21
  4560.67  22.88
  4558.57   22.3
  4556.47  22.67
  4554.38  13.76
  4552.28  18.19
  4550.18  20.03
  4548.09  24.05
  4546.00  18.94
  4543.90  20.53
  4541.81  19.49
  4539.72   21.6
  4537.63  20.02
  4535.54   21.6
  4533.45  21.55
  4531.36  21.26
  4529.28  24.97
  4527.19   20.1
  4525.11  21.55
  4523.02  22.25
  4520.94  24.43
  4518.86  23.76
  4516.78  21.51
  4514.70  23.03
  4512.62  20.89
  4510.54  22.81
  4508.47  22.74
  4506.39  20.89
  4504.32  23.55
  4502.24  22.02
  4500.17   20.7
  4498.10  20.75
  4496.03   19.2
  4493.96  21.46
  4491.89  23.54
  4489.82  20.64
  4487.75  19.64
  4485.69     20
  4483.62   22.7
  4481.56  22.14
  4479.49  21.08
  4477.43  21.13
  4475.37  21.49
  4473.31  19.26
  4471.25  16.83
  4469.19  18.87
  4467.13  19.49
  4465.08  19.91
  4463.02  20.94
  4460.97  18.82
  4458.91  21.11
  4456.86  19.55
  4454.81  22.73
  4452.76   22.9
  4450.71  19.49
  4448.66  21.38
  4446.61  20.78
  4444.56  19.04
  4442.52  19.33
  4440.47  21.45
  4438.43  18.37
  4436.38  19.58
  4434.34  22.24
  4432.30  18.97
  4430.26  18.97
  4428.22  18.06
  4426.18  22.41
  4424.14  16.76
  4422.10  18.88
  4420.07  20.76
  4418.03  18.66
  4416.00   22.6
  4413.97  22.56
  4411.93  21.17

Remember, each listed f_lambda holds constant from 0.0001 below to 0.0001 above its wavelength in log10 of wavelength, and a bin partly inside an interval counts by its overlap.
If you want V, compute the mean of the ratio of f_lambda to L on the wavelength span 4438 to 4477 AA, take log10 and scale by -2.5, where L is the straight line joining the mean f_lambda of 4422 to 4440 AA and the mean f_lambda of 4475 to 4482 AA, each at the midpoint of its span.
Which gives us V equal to 0.020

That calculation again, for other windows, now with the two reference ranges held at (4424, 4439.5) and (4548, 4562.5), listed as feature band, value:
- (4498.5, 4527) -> -0.110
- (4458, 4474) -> 0.022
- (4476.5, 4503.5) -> -0.065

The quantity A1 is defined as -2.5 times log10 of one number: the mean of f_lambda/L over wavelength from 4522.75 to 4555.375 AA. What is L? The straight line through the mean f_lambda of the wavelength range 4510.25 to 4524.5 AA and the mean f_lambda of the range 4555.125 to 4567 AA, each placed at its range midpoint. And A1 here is 0.09 mag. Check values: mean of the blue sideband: 22.6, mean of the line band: 20.6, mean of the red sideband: 22.2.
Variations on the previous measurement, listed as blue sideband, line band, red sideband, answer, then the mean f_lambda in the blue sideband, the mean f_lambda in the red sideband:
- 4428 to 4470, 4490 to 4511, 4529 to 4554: -0.06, 20.1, 20.7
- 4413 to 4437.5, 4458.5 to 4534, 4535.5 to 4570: -0.05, 20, 20.7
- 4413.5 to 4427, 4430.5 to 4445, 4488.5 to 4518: 0.04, 20.3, 21.7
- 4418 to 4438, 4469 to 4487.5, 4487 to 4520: 0.03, 19.5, 21.7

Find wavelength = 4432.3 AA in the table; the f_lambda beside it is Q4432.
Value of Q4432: 18.97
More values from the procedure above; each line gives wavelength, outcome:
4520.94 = 24.43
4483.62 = 22.7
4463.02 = 20.94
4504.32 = 23.55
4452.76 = 22.9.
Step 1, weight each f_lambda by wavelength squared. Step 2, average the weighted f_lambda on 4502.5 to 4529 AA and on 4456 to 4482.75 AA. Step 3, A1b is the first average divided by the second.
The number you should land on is 1.14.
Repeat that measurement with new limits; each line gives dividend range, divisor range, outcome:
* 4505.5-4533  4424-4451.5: 1.16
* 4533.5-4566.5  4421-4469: 1.09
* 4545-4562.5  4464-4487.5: 1.04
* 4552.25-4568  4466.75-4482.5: 1.08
